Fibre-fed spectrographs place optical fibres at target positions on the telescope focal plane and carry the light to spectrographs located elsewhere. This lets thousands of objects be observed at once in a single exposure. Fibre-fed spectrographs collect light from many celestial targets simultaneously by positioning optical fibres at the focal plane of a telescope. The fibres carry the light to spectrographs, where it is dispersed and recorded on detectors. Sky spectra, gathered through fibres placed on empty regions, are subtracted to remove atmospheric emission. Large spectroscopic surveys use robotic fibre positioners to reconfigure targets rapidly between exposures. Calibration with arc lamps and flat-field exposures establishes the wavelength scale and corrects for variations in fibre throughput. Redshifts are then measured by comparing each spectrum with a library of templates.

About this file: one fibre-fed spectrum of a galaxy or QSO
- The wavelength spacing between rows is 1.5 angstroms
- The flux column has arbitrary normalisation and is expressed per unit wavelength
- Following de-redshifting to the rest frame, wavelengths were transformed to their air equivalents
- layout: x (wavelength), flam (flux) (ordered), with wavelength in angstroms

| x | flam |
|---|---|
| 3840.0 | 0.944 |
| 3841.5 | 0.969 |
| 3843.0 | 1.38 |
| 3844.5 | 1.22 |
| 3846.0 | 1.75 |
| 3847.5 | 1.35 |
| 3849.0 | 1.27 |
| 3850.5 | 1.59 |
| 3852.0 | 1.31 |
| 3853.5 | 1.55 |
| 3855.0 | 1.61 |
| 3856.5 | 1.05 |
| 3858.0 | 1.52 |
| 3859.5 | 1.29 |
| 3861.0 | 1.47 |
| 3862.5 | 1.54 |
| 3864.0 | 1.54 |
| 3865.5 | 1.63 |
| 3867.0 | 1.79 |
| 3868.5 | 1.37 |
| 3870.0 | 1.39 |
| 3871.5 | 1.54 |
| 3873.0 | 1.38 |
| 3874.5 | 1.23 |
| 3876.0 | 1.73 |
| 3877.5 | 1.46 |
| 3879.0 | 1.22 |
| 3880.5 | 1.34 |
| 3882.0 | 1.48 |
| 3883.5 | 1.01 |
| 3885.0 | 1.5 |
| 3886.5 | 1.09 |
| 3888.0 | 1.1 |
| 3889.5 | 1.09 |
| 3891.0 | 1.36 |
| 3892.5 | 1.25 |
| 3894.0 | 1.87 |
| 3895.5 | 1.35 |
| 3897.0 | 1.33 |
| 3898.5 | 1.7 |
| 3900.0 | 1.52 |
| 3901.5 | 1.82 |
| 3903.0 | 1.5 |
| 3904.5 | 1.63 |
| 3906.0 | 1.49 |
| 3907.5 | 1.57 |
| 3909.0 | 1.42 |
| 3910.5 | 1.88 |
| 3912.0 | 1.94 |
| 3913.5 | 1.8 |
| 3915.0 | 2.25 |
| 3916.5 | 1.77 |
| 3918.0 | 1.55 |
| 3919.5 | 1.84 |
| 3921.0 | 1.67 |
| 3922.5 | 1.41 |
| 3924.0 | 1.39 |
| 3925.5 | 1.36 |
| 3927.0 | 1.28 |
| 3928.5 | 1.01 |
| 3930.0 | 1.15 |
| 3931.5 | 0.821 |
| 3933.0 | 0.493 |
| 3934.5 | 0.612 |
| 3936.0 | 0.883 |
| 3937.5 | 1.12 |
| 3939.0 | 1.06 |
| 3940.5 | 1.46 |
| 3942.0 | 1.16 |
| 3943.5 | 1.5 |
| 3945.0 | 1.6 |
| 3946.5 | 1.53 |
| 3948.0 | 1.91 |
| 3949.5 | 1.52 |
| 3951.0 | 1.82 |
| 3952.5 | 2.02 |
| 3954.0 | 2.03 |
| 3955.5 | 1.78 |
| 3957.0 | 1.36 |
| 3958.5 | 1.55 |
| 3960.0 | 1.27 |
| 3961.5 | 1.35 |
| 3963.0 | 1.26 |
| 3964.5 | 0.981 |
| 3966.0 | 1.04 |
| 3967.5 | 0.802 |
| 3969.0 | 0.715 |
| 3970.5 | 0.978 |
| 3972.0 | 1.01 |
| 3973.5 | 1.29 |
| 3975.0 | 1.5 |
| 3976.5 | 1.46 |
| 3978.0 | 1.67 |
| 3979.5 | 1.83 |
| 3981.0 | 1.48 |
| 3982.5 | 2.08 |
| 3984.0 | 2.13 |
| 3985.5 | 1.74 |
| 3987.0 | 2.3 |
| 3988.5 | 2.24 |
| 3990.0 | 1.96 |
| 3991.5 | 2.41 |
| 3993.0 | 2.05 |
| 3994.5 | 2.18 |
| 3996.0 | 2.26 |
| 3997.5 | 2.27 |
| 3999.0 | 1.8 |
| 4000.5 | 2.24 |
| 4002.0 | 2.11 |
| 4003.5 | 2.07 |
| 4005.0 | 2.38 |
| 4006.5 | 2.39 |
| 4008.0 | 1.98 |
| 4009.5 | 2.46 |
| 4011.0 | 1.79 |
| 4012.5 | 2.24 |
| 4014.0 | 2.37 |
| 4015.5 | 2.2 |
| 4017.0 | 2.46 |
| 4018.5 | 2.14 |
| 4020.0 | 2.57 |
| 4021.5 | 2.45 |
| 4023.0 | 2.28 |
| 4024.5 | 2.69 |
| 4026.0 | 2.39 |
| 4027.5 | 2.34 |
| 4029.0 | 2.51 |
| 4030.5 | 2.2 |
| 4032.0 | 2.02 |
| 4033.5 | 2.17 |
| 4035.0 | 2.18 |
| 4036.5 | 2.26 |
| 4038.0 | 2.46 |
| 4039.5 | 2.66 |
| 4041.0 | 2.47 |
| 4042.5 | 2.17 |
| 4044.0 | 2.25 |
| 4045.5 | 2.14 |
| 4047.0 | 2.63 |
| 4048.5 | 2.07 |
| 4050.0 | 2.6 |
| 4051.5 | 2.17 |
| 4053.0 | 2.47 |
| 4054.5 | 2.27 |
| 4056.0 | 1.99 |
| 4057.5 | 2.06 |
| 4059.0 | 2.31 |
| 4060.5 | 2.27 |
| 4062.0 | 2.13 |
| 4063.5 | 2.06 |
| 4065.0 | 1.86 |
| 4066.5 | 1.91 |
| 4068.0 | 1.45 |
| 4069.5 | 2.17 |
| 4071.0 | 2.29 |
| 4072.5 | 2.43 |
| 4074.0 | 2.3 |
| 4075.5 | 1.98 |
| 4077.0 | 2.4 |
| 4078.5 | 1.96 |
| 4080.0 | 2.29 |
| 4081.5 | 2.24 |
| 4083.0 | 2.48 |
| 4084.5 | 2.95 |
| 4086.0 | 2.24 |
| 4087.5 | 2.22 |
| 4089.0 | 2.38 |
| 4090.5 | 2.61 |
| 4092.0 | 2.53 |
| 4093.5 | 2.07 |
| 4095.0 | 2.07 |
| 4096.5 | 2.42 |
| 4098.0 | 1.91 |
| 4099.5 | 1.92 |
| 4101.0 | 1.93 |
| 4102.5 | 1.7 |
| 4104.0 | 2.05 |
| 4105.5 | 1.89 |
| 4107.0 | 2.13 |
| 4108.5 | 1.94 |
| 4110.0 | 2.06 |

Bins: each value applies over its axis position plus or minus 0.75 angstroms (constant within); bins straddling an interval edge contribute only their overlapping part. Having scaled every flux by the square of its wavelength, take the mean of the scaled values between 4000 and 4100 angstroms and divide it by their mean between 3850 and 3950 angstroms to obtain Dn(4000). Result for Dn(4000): 1.71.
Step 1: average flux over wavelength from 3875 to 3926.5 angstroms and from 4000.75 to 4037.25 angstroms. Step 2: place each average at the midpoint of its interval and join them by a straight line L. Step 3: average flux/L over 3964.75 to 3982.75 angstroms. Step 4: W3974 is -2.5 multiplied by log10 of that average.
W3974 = 0.47 mag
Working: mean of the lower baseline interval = 1.52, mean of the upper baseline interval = 2.28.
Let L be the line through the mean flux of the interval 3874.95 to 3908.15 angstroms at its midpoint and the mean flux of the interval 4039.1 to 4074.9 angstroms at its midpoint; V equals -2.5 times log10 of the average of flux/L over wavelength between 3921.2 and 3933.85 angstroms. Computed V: 0.37 mag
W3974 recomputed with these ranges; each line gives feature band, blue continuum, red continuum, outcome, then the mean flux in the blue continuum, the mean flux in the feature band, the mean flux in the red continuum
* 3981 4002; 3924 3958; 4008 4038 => -0.09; 1.34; 2.1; 2.3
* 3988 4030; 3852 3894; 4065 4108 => -0.19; 1.4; 2.26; 2.17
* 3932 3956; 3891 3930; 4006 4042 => 0.28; 1.57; 1.4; 2.32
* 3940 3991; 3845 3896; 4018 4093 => 0.20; 1.41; 1.54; 2.28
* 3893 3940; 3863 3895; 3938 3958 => 0.05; 1.4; 1.43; 1.59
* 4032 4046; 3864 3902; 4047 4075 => -0.11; 1.42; 2.29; 2.17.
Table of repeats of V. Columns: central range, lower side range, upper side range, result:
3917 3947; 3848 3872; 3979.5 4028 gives 0.414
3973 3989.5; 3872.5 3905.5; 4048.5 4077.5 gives 0.004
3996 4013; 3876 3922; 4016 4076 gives -0.056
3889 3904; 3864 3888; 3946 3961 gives -0.007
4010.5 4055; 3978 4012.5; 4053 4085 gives -0.091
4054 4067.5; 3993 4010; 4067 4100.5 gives 0.071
